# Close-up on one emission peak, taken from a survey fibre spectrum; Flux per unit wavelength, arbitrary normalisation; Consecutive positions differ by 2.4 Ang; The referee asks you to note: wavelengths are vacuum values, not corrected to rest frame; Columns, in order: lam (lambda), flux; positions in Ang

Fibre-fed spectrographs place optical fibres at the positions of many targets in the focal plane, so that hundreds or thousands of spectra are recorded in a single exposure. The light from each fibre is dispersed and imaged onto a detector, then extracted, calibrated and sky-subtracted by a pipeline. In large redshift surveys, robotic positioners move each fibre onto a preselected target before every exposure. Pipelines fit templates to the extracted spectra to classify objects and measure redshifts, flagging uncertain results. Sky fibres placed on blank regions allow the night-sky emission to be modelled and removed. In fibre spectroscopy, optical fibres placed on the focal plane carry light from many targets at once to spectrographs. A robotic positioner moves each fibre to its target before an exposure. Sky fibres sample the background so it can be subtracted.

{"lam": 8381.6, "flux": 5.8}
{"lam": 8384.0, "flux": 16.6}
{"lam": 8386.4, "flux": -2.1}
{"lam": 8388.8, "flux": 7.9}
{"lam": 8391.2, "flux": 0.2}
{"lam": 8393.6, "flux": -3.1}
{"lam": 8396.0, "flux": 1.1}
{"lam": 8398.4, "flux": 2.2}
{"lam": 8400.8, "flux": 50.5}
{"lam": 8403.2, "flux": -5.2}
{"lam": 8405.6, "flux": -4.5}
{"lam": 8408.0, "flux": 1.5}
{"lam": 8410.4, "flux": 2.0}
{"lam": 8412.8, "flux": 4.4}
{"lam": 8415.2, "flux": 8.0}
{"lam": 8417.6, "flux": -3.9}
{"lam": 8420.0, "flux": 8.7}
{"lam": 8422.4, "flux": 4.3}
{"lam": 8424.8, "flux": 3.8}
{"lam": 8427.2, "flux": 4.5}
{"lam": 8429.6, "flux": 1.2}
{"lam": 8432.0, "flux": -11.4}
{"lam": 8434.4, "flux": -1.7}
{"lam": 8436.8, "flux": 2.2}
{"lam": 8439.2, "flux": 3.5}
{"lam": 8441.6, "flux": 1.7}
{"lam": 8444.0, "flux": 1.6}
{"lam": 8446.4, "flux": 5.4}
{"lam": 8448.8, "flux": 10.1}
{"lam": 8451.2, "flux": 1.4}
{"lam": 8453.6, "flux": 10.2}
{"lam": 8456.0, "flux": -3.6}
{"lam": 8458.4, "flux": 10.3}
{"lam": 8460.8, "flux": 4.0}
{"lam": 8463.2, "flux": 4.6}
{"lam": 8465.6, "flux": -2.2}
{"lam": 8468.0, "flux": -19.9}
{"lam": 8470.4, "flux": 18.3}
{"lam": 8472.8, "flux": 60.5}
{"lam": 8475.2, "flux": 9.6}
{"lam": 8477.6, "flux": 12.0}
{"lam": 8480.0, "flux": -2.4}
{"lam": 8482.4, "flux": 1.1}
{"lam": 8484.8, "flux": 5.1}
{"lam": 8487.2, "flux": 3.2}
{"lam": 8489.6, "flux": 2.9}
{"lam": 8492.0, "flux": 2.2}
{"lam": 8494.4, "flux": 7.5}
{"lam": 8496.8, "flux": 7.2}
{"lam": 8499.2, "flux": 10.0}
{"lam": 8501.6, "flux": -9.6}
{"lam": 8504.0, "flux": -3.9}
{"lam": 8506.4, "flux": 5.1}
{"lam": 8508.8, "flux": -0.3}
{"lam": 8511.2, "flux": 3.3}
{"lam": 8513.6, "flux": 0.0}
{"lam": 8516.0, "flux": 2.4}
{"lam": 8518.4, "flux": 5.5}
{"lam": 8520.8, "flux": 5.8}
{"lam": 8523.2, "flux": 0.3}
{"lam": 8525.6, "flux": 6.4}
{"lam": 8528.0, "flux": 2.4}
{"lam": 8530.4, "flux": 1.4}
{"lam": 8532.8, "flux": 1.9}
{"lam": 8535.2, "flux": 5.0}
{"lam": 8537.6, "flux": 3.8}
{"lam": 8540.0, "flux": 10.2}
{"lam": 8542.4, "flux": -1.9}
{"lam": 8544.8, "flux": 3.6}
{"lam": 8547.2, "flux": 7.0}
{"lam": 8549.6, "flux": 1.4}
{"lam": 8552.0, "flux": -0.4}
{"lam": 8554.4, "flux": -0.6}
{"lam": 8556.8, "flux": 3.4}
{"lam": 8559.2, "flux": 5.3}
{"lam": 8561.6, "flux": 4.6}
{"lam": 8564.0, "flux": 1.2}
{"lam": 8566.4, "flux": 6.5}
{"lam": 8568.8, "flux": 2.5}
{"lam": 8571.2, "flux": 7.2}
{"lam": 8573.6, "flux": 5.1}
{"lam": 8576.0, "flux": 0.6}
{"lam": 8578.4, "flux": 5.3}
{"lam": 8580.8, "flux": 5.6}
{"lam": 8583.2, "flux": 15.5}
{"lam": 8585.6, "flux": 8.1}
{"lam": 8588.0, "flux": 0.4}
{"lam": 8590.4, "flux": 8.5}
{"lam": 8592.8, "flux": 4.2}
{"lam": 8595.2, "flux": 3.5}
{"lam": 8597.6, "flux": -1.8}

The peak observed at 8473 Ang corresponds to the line H-alpha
